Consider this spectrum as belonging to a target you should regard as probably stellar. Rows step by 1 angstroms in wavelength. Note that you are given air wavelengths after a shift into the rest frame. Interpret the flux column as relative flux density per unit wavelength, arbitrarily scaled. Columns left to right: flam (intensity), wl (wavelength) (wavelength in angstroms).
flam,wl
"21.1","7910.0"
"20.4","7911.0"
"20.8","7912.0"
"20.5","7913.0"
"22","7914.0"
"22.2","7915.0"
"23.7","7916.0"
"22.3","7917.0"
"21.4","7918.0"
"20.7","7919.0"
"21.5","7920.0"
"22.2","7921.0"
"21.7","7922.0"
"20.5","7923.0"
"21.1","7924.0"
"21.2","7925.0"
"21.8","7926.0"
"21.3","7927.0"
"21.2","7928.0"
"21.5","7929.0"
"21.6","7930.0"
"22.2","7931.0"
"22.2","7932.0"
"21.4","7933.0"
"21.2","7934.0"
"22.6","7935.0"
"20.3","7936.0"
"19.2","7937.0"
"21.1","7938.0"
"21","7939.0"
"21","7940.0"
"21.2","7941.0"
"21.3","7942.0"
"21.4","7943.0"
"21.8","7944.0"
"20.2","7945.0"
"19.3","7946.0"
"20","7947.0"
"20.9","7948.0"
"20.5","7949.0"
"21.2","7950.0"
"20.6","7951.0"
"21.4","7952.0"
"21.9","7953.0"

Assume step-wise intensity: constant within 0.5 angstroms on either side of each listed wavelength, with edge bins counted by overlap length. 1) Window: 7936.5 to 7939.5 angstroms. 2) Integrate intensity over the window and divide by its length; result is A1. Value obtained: 20.4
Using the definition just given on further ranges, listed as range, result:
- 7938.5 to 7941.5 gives 21.1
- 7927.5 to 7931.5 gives 21.6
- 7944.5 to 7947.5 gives 19.8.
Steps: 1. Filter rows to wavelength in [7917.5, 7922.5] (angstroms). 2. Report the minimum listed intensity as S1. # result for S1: 20.7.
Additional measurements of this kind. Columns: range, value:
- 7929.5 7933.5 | 21.4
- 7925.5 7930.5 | 21.2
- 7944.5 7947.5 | 19.3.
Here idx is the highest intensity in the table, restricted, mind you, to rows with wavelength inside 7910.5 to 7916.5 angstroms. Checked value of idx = 23.7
